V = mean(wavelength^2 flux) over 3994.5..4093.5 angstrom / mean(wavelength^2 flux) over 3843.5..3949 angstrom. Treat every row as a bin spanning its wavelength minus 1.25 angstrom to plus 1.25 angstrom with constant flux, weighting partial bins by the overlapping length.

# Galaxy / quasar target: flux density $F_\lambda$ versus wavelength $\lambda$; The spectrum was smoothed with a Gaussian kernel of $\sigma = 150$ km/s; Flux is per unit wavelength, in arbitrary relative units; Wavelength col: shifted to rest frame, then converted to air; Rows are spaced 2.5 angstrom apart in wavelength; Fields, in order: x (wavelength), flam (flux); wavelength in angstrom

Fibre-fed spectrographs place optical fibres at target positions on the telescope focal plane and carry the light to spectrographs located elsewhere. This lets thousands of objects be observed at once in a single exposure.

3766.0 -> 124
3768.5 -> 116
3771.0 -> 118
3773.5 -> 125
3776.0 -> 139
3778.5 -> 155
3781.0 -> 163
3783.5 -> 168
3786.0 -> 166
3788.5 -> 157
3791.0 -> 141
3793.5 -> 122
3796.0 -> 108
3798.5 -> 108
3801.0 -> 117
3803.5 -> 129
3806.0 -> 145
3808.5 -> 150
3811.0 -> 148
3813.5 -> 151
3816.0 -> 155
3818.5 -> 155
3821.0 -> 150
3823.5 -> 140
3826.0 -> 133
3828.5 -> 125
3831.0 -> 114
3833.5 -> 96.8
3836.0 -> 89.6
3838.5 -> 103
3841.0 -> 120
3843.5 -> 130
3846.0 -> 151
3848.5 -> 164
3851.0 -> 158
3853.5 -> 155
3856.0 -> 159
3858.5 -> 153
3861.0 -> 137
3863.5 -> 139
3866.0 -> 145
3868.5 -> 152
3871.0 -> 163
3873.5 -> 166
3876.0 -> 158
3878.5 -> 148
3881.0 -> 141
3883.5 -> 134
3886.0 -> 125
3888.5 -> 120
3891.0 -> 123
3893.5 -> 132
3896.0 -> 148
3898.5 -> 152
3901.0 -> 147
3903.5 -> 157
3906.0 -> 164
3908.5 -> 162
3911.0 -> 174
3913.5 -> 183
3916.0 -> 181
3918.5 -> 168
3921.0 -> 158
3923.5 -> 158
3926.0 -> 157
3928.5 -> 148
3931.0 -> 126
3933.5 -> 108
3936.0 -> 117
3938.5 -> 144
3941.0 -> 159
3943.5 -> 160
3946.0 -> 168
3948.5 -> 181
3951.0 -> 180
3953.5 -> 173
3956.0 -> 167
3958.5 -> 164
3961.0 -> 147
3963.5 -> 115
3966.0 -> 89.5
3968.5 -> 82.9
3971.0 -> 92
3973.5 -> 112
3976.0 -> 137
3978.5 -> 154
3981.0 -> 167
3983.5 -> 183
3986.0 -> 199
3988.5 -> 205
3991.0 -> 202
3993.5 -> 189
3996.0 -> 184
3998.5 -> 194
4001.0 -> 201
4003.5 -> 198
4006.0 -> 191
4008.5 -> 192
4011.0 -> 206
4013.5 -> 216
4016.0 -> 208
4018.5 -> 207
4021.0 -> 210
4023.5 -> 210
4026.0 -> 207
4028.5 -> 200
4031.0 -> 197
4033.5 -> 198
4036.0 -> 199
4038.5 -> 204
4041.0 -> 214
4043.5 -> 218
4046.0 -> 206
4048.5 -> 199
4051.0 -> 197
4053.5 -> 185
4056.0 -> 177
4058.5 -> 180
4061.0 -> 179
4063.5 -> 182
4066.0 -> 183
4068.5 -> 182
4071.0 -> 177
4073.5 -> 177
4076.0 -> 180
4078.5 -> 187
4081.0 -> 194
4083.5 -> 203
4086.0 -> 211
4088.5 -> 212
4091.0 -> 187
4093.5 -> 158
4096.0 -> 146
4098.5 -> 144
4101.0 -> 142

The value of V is 1.40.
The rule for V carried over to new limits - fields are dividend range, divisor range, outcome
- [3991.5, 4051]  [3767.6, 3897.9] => 1.60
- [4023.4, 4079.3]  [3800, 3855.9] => 1.59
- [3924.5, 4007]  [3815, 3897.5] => 1.20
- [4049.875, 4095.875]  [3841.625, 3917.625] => 1.36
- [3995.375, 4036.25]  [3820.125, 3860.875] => 1.65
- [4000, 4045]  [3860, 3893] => 1.55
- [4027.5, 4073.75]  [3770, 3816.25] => 1.57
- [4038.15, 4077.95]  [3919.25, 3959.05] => 1.30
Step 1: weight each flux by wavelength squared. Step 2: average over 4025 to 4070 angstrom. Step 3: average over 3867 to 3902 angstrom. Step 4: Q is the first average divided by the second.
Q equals 1.5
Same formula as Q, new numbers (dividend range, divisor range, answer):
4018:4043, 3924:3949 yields 1.47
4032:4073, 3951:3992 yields 1.33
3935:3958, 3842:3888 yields 1.14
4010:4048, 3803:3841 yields 1.74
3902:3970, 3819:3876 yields 1.14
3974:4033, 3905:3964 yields 1.27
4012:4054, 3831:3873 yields 1.62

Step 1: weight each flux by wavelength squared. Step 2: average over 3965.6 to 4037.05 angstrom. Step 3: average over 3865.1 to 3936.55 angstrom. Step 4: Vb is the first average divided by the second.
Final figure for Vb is 1.3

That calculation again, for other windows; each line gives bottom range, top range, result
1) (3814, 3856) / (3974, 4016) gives 1.51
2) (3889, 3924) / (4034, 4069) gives 1.33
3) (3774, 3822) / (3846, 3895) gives 1.06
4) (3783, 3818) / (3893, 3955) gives 1.19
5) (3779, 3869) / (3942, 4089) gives 1.45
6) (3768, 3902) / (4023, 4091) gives 1.56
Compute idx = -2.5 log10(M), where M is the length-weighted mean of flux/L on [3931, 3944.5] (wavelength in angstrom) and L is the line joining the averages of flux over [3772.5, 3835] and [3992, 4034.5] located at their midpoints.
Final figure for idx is 0.29 mag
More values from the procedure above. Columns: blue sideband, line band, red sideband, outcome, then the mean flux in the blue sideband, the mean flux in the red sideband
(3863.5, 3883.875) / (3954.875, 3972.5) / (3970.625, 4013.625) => 0.38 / 151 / 180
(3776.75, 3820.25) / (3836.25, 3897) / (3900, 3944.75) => 0.06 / 143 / 154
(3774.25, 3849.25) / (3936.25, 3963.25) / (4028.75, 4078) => 0.05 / 136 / 191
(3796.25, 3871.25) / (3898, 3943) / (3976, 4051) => 0.08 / 137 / 198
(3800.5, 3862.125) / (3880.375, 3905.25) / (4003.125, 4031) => 0.15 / 137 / 204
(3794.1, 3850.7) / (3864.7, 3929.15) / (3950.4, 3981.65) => -0.14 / 131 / 135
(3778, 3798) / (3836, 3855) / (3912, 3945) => 0.08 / 146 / 152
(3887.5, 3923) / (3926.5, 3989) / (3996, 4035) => 0.21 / 155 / 202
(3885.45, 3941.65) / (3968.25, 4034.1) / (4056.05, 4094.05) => -0.09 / 148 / 186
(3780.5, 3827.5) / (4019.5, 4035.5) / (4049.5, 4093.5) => -0.14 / 142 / 187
